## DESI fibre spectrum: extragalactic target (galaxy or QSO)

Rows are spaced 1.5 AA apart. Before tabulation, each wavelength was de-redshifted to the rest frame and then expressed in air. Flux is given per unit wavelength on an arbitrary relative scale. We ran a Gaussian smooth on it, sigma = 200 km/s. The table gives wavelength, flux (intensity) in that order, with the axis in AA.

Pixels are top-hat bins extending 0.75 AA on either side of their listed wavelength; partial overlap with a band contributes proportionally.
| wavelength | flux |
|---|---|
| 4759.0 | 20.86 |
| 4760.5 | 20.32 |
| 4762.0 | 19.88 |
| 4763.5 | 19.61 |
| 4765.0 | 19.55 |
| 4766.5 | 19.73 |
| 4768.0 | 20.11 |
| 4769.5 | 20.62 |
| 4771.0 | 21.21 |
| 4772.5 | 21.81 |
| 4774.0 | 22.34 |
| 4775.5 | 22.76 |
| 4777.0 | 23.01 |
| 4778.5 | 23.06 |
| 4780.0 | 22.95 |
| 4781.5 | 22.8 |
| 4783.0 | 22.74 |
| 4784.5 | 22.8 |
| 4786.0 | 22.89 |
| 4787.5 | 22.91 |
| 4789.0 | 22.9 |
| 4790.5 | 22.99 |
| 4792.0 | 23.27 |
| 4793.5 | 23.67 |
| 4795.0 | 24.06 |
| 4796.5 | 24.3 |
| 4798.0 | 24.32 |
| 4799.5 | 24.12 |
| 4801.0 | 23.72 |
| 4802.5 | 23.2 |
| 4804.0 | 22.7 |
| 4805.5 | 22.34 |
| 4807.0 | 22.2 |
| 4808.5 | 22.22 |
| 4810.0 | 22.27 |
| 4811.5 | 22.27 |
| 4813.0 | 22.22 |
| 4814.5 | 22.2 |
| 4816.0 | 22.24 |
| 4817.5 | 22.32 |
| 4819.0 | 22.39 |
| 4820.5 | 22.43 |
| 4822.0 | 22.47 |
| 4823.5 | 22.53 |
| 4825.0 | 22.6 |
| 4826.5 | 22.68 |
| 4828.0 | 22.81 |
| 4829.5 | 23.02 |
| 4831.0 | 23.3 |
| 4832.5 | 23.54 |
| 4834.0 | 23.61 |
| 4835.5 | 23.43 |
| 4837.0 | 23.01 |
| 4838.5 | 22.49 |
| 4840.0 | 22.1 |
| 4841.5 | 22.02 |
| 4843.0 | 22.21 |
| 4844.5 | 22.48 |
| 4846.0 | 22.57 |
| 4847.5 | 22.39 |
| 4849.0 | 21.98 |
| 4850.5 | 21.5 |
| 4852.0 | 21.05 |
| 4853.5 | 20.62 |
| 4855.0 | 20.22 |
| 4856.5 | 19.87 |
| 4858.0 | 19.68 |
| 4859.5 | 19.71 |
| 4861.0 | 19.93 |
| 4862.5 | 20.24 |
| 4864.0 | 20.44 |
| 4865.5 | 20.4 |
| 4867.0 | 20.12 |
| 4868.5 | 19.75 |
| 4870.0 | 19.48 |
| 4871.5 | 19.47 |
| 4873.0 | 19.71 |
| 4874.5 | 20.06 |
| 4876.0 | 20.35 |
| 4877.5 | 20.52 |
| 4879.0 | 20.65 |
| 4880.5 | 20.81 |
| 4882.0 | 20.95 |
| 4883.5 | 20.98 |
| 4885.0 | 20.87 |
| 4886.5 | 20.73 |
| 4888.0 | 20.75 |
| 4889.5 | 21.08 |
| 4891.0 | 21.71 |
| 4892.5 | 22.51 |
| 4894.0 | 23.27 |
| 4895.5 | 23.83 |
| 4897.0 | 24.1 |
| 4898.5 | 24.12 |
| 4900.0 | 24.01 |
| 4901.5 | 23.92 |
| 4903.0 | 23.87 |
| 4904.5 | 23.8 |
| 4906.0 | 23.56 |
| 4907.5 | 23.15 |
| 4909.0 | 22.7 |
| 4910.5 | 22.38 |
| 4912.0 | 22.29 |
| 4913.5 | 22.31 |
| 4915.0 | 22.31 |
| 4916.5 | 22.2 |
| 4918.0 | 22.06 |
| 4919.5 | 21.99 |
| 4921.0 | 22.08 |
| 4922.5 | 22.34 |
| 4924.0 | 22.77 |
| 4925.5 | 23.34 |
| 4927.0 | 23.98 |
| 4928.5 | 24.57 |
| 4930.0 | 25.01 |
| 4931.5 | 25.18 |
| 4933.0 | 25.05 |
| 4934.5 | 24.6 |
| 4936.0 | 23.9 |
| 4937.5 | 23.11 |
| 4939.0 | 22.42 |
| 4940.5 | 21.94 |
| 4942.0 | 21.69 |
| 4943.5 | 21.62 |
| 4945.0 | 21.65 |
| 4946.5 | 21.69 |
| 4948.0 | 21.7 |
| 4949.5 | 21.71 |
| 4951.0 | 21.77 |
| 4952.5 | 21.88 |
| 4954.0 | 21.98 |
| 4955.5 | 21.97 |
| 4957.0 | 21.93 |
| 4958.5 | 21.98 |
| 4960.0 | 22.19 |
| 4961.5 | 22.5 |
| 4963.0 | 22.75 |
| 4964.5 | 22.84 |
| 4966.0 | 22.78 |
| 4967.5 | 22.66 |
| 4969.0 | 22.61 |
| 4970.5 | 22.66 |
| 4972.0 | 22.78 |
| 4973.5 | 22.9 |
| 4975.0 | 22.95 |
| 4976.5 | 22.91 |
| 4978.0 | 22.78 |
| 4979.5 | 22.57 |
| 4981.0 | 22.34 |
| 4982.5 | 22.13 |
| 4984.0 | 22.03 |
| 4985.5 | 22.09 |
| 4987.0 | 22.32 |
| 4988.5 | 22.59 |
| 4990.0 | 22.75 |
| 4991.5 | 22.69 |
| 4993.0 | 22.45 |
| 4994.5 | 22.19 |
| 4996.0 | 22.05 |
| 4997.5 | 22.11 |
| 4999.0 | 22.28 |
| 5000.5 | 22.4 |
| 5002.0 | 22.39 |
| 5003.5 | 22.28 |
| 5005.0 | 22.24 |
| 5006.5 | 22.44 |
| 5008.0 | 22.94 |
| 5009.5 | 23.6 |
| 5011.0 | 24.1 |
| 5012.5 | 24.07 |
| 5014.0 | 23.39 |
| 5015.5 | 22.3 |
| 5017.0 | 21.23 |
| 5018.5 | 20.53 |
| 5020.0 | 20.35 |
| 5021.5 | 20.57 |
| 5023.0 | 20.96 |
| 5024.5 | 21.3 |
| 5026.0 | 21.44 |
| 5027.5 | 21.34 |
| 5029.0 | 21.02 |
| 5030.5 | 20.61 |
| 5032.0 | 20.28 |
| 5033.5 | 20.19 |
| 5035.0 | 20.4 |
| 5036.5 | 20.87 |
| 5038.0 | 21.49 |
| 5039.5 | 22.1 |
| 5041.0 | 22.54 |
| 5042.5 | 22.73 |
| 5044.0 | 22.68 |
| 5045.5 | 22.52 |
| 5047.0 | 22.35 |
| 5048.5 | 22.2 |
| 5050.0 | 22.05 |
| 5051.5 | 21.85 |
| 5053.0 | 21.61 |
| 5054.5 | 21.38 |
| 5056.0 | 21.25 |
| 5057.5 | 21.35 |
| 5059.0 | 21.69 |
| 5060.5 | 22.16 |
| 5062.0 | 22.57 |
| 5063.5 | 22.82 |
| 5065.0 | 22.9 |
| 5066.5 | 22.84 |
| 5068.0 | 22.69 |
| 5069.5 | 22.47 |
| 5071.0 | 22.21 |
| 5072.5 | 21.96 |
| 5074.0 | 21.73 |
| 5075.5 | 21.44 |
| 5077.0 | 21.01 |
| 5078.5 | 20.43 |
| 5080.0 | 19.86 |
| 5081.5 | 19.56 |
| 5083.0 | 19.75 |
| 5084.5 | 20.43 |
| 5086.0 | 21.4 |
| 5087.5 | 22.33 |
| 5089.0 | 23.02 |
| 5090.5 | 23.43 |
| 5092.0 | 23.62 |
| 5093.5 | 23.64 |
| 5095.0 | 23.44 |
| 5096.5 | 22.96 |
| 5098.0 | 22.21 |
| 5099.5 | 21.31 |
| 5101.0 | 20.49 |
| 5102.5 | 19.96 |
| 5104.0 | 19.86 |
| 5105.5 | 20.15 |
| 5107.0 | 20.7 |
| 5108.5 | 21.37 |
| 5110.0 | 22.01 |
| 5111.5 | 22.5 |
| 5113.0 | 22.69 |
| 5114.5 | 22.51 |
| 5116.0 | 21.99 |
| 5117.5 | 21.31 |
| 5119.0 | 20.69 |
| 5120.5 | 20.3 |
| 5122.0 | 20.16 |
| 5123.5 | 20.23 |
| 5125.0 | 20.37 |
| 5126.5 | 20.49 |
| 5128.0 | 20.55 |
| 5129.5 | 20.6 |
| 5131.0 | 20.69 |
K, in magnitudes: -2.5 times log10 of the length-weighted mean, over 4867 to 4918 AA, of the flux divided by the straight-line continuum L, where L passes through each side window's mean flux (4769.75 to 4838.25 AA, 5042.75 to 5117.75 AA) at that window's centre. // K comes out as 0.03 mag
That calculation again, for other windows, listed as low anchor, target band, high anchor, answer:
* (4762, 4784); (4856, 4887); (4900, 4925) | 0.11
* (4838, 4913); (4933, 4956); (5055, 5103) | -0.03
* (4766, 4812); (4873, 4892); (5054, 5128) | 0.08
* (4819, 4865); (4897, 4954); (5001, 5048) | -0.05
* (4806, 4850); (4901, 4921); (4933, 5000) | -0.01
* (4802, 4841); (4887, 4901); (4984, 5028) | -0.02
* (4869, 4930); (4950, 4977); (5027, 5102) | -0.02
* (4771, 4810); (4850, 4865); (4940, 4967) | 0.12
